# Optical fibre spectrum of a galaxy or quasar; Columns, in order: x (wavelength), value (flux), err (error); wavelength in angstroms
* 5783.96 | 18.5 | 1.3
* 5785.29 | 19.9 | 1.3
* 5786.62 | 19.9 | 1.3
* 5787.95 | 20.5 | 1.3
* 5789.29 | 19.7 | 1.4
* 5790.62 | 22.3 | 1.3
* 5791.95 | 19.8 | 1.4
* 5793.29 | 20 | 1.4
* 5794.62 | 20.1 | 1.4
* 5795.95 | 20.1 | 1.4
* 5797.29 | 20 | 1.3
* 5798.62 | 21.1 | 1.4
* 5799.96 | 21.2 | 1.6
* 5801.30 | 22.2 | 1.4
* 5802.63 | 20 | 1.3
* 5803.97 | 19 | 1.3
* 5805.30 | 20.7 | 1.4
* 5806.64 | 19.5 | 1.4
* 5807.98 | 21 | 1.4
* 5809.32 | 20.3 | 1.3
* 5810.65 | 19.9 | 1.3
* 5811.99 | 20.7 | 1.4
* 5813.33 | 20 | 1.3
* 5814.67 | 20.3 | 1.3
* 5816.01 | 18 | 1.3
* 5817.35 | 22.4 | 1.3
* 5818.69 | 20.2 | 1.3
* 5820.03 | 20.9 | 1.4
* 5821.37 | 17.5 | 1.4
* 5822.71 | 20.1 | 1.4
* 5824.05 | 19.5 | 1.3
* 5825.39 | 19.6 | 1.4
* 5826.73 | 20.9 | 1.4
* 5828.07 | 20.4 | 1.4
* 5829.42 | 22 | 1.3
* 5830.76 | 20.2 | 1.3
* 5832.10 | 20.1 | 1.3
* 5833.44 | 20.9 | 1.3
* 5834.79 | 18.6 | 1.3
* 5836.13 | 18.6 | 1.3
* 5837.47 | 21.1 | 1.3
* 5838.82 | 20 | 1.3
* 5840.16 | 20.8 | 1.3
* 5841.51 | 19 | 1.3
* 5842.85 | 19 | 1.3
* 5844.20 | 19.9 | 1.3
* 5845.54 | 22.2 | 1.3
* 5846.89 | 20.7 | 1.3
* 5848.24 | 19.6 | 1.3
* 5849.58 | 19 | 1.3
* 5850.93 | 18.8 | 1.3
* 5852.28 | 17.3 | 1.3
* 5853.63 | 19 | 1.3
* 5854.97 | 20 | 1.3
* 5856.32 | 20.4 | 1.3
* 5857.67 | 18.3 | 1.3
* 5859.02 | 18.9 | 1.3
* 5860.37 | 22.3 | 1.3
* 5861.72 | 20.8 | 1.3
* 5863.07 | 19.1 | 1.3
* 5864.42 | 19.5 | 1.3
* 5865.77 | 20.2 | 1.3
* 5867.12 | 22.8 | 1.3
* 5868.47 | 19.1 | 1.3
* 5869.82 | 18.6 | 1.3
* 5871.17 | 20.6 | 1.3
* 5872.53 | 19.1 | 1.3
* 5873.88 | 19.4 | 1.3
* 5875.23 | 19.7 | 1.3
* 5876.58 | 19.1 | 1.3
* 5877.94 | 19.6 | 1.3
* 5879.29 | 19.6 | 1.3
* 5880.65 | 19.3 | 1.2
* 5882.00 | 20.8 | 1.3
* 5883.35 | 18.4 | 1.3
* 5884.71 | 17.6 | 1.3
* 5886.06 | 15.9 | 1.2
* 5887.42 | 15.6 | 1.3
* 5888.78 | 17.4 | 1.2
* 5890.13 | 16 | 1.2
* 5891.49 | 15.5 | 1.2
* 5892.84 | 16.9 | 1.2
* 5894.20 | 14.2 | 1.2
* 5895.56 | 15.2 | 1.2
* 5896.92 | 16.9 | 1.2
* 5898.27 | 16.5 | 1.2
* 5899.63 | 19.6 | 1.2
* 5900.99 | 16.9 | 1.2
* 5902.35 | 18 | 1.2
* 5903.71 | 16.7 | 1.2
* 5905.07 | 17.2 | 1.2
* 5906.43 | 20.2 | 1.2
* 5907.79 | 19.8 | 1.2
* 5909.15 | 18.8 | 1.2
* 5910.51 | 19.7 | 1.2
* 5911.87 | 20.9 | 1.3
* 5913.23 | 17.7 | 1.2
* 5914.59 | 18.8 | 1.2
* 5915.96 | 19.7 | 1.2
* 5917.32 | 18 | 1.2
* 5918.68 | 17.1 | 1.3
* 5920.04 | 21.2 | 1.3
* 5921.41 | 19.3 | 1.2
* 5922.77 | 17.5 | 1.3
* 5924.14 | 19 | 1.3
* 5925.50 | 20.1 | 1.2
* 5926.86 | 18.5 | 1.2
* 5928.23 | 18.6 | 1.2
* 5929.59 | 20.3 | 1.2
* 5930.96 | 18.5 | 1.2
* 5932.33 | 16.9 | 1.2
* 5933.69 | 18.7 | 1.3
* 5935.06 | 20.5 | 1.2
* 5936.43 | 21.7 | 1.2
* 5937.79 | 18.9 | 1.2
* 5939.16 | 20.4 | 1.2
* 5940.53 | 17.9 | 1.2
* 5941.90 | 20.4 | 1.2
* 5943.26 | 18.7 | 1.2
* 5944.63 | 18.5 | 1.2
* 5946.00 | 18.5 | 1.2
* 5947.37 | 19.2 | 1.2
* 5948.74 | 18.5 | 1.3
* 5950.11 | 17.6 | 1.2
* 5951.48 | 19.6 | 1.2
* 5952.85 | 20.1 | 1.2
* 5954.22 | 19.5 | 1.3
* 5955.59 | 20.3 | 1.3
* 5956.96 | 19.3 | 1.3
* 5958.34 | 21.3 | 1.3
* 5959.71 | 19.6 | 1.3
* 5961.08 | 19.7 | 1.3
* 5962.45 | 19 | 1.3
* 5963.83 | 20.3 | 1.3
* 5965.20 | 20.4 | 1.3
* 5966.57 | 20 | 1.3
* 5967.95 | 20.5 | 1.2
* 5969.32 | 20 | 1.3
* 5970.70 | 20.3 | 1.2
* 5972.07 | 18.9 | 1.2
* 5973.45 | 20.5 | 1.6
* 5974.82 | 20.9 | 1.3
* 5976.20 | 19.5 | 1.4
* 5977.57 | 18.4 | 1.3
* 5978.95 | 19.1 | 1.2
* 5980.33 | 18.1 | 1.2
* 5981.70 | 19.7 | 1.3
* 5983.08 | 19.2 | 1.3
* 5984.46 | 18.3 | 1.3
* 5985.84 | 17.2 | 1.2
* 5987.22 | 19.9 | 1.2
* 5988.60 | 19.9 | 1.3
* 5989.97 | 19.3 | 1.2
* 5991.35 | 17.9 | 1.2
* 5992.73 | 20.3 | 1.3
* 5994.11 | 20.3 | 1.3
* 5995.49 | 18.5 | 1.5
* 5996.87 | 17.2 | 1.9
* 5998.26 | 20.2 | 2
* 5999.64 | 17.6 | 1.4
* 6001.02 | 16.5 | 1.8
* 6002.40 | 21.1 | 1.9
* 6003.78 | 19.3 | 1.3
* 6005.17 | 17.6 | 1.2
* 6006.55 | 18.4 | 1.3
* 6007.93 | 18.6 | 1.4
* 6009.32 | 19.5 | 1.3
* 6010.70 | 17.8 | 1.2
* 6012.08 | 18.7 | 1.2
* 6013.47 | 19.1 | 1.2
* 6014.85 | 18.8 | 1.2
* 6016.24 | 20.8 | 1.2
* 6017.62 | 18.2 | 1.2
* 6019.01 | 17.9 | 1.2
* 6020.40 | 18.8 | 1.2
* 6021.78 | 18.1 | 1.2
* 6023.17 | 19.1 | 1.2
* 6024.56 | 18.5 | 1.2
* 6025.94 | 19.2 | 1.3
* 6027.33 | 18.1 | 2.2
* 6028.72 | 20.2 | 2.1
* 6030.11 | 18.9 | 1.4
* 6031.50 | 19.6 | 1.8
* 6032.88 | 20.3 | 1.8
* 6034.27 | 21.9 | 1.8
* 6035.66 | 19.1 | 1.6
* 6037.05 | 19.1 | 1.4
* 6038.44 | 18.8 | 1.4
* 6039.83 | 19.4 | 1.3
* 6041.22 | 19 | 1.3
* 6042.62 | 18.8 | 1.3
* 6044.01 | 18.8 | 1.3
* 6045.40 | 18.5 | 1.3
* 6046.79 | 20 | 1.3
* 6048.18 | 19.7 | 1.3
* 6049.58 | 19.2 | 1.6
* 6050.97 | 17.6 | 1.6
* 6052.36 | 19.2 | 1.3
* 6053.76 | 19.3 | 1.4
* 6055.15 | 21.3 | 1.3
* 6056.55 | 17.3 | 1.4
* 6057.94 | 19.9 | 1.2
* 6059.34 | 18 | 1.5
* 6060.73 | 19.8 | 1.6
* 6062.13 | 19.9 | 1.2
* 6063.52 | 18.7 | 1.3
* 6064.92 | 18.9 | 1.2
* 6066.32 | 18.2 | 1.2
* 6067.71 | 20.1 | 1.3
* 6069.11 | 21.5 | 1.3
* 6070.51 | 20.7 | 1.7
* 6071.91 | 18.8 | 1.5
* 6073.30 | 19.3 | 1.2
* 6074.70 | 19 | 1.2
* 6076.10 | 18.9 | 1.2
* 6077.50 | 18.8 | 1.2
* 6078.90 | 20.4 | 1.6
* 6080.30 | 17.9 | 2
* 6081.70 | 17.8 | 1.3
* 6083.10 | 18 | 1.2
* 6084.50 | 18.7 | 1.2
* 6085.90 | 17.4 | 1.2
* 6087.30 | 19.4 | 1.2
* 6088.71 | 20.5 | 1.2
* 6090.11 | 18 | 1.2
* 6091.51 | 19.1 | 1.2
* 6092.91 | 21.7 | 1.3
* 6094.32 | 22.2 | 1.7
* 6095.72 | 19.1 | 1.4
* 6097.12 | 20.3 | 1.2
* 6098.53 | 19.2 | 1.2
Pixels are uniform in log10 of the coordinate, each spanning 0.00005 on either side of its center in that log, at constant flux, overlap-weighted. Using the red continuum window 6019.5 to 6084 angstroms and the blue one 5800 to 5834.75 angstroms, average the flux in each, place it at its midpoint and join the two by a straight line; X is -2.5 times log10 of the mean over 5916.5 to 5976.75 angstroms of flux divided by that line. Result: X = 0.013 mag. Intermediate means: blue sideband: 20.2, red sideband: 19.2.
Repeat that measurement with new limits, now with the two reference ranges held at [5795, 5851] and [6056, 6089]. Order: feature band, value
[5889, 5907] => 0.17 mag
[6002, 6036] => 0.01 mag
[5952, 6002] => 0.01 mag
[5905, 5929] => 0.04 mag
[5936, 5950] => 0.03 mag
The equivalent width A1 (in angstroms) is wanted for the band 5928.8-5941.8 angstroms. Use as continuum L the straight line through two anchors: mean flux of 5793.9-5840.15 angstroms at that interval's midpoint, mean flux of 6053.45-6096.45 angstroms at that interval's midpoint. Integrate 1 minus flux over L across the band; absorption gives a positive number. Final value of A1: 0.3 angstroms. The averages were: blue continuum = 20.2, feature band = 19.3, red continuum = 19.3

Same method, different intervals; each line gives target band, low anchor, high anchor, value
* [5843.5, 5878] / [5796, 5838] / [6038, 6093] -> 0.4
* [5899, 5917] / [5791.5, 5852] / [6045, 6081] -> 1.0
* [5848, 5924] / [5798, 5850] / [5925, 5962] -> 4.2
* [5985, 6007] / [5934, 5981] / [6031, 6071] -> 0.8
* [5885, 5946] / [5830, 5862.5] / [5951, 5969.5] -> 5.0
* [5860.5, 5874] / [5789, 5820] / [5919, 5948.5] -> -0.2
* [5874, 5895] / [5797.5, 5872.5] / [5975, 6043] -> 2.1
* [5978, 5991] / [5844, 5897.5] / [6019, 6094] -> 0.1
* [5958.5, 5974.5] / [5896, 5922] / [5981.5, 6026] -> -1.1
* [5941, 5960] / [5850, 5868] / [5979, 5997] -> -0.1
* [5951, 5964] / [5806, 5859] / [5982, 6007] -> -0.5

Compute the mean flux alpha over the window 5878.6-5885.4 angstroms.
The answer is 19.2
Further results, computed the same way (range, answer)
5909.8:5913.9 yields 19.4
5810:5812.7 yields 20.3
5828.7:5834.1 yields 20.8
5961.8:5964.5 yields 19.6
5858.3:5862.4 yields 20.6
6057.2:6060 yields 18.9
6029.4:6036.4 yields 20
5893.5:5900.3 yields 16.5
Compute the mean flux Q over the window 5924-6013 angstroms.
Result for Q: 19.2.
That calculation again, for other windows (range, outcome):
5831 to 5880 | 19.8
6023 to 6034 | 19.4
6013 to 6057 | 19.2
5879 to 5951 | 18.4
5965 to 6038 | 19.1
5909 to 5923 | 19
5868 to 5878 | 19.4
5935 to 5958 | 19.4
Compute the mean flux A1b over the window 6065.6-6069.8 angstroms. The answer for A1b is 19.9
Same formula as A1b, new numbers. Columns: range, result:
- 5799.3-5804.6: 20.6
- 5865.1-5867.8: 21.5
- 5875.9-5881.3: 19.4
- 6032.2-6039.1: 19.8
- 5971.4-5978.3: 19.6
